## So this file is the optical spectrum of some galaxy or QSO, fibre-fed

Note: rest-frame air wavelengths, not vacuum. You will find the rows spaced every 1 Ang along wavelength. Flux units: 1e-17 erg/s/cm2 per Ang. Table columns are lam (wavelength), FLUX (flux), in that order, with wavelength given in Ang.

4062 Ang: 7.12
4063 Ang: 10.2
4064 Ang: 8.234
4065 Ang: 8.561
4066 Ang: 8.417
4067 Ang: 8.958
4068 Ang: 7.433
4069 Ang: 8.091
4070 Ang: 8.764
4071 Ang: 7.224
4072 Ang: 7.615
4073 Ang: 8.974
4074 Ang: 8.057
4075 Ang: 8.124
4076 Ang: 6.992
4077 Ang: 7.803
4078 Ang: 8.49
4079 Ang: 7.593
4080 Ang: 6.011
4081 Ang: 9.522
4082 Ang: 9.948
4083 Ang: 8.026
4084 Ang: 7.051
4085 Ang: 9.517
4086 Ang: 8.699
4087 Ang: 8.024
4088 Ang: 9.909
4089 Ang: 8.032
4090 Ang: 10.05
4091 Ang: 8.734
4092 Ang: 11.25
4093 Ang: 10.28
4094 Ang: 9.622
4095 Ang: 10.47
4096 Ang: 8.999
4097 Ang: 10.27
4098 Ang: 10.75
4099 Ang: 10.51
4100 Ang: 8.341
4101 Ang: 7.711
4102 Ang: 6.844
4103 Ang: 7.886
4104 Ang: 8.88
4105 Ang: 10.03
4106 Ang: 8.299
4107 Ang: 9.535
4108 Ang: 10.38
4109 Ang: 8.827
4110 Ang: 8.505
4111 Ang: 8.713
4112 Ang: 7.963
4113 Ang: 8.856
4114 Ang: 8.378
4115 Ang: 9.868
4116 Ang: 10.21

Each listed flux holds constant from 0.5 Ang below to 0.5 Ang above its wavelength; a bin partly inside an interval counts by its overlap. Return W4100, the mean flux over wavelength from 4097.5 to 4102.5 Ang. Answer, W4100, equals 8.83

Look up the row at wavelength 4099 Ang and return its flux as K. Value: 10.51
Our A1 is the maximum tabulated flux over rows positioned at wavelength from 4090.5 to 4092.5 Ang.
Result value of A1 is 11.25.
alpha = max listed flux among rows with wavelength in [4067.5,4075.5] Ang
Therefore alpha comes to 8.974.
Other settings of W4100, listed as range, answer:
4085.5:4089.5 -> 8.67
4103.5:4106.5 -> 9.07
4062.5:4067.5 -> 8.87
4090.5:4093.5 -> 10.1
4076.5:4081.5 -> 7.88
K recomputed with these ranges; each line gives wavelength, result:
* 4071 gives 7.224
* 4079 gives 7.593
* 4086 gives 8.699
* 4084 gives 7.051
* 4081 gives 9.522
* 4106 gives 8.299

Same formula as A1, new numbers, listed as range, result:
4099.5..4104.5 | 8.88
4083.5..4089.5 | 9.909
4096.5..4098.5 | 10.75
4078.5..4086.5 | 9.948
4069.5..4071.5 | 8.764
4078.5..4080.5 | 7.593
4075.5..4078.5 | 8.49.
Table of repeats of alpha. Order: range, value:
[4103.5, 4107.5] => 10.03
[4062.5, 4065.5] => 10.2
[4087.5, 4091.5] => 10.05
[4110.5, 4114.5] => 8.856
